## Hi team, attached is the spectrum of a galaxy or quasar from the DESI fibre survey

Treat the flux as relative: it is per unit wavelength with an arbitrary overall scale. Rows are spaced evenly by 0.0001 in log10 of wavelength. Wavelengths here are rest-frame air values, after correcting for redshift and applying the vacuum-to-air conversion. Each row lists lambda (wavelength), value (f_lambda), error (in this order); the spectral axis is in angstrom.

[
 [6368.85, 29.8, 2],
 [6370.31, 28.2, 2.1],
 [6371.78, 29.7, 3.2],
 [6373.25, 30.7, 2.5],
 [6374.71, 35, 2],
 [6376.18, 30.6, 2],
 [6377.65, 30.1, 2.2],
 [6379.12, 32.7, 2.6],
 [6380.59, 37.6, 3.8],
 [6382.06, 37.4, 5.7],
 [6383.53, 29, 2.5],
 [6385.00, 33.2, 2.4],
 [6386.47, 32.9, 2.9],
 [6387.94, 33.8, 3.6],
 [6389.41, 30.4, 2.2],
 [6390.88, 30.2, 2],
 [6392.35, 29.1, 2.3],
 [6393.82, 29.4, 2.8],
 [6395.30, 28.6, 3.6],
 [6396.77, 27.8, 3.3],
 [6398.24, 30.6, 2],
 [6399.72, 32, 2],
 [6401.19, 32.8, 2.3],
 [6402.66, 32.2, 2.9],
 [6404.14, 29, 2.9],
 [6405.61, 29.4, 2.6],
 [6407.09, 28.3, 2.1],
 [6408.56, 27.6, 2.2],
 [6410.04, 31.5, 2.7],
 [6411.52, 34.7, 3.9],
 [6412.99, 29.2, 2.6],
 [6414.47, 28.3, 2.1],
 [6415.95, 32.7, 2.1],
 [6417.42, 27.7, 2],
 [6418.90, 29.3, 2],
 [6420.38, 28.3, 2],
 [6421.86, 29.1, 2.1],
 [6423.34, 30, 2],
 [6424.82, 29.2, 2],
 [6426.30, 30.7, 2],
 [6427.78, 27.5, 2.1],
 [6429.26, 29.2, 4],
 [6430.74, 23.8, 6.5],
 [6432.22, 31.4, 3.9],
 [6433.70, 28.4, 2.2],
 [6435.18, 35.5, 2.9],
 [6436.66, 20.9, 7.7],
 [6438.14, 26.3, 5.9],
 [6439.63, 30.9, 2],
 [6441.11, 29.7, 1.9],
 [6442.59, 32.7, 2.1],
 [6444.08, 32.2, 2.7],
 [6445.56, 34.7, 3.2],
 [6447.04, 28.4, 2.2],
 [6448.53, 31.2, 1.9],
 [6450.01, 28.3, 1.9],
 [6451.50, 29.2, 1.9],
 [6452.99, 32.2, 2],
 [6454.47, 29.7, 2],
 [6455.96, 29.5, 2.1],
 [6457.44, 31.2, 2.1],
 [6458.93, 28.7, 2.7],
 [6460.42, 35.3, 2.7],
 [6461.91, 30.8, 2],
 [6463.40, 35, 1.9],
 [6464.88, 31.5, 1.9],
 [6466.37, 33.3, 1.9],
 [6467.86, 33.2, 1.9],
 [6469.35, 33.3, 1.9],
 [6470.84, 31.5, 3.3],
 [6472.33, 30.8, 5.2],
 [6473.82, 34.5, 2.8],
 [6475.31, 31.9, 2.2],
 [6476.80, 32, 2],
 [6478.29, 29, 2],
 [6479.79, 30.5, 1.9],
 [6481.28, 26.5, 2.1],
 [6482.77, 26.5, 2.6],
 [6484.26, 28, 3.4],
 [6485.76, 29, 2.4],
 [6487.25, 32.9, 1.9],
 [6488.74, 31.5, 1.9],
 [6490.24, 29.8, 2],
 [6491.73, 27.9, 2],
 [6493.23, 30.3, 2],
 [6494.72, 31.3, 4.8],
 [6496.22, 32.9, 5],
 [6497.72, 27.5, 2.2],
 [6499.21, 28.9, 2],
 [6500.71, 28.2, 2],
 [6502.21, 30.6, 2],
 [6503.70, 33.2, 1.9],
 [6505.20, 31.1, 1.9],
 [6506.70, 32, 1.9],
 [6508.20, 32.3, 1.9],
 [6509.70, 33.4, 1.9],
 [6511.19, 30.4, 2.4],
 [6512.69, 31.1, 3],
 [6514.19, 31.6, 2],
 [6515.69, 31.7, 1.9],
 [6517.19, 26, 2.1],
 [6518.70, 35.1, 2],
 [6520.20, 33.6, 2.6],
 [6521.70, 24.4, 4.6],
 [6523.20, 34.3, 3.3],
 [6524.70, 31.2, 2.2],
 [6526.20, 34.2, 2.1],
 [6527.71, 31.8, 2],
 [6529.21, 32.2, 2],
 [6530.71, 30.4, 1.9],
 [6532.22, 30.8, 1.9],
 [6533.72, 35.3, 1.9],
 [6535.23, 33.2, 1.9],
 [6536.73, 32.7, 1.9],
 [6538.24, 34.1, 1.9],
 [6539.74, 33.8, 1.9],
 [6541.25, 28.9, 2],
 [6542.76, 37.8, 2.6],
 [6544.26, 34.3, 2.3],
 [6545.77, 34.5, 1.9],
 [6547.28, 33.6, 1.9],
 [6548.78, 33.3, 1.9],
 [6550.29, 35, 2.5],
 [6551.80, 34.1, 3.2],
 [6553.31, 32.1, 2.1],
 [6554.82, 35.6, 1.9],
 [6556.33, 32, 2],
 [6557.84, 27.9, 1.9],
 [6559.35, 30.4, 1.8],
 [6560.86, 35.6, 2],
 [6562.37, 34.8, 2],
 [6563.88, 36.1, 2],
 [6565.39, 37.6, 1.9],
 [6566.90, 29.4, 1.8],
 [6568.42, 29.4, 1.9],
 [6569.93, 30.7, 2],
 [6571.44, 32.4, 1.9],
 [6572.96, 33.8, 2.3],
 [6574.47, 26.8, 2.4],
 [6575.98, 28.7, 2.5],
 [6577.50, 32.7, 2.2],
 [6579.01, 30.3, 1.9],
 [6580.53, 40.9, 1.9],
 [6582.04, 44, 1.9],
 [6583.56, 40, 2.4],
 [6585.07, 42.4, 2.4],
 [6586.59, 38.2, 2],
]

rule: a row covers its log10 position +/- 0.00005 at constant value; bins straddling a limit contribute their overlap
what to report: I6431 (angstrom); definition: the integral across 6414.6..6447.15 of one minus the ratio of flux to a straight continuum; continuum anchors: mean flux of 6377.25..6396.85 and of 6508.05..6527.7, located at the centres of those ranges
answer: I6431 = 2.2 angstrom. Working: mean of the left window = 31.7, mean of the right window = 31.5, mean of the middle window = 29.5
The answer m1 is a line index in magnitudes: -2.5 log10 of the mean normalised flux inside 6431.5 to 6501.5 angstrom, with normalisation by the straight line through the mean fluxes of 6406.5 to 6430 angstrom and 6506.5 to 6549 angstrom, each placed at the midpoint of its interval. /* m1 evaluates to 0.009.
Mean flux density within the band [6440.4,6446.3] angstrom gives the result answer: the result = 32.4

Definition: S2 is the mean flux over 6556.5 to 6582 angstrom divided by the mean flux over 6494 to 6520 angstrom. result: 1.05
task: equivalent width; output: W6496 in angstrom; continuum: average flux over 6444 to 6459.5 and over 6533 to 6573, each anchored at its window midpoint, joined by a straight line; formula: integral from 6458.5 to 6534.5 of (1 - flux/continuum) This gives 1.2 angstrom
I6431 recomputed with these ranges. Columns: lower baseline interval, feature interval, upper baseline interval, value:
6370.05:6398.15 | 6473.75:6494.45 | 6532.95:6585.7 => 1.8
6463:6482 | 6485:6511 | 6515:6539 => 0.9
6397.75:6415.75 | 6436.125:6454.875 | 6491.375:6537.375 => 0.6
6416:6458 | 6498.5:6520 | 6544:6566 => 0.6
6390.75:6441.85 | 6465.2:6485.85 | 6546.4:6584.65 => 0.2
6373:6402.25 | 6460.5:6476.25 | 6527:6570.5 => -0.2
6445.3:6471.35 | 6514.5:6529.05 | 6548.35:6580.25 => 0.3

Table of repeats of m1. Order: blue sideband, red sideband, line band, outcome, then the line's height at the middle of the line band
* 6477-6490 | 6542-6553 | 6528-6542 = 0.039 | 33.5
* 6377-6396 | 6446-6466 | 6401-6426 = 0.057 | 31.5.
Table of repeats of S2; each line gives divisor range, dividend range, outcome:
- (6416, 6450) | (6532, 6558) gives 1.14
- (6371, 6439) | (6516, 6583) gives 1.09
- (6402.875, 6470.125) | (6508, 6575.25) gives 1.07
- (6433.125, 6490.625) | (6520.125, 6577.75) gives 1.06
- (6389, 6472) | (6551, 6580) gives 1.06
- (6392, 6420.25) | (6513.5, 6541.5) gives 1.06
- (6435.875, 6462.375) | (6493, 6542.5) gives 1.05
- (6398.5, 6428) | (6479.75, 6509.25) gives 1.00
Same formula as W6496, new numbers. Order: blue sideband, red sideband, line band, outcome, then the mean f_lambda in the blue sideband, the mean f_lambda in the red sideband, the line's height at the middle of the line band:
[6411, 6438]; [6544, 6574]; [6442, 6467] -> -1.16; 29.1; 33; 30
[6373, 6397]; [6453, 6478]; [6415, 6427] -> 0.85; 31.8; 32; 31.9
